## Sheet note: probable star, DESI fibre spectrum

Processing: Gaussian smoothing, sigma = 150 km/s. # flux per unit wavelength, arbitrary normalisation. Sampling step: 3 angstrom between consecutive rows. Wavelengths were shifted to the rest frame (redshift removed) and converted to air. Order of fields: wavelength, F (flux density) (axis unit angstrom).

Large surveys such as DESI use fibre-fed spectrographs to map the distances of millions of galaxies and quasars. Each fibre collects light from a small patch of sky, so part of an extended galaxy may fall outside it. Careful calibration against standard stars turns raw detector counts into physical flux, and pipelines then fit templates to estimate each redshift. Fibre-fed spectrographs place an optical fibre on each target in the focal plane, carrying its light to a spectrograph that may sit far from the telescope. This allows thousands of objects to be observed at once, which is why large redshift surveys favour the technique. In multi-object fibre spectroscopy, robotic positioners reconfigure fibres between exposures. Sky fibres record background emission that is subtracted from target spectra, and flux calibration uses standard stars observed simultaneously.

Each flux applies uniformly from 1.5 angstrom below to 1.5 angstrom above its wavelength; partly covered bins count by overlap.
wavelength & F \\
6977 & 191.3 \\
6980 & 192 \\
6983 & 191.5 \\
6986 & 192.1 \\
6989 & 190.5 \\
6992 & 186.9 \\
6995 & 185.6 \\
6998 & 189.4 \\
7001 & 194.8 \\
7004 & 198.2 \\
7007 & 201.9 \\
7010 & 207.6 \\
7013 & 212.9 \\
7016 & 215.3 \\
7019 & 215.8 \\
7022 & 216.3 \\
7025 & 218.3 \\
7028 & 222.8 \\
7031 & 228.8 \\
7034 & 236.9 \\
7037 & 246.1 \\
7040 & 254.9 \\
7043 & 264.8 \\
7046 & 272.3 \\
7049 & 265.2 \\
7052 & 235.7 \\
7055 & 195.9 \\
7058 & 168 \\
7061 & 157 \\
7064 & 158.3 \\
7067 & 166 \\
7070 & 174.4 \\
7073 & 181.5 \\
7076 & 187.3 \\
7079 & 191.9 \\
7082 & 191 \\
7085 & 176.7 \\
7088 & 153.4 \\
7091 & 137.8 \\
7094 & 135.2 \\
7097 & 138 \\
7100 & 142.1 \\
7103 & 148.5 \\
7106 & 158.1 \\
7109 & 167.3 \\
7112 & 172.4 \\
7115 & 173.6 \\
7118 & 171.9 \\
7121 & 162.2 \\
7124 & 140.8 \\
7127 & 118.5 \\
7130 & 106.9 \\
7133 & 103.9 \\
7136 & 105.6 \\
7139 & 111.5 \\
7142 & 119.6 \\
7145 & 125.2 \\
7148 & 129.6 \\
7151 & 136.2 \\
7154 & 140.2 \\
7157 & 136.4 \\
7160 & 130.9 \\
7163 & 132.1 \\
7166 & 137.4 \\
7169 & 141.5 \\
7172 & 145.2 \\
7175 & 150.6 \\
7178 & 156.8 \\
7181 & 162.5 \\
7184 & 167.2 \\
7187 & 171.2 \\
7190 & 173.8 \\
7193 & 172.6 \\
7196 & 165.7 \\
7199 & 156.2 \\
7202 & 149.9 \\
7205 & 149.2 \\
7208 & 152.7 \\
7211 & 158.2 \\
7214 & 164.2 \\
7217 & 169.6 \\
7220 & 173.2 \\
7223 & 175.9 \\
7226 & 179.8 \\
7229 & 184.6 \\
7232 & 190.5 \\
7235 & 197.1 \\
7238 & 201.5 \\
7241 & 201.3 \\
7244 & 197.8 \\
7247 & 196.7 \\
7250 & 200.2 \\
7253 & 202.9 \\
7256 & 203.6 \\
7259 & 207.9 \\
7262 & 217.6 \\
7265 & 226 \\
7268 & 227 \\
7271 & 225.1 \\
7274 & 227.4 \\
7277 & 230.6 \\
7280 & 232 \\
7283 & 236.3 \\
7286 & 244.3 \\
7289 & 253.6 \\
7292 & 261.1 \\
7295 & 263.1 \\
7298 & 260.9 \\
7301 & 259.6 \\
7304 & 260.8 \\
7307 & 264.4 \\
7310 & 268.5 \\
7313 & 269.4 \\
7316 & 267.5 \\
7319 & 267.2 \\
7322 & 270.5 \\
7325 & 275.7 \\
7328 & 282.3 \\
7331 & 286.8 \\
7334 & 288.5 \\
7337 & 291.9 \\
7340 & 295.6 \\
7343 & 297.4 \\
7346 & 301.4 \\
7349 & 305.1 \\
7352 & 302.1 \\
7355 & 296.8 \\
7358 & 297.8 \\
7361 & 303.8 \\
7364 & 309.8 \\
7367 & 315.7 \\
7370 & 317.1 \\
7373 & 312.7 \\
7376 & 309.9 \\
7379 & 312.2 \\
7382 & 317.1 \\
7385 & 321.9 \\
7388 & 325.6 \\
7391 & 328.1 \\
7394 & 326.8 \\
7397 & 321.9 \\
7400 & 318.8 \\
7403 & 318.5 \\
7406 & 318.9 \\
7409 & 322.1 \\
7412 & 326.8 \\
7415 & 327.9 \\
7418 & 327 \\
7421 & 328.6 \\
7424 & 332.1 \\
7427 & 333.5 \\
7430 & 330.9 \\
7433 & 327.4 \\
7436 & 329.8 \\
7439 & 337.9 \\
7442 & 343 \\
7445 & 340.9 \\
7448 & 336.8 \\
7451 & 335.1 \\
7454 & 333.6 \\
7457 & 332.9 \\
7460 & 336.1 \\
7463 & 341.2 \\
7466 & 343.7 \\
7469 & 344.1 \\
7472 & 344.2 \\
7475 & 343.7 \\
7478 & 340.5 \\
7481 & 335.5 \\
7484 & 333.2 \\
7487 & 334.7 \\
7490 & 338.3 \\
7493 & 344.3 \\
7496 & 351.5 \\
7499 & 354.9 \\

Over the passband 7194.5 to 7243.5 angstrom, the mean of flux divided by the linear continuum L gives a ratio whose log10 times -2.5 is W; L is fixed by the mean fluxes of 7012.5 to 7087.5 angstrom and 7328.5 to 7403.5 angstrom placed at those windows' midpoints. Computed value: 0.45 mag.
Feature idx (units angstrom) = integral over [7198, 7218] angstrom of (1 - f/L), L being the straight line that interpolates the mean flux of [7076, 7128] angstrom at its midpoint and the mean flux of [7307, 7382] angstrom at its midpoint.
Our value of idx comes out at 5.6 angstrom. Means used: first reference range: 159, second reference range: 293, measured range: 157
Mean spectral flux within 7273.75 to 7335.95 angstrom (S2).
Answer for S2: 261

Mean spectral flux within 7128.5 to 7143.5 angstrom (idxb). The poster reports 110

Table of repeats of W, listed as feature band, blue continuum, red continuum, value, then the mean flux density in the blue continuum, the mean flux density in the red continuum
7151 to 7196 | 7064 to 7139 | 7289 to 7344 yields 0.27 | 154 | 273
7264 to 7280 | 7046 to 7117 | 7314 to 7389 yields 0.15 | 175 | 299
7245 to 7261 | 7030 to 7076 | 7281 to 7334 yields 0.24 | 213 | 265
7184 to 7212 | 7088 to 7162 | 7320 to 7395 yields 0.17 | 138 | 303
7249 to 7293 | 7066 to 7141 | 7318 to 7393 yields 0.12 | 152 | 302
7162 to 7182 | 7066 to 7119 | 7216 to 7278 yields 0.25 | 165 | 202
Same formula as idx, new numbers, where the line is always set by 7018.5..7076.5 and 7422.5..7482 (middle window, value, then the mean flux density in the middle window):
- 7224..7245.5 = 6.2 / 193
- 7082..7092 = 2.8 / 162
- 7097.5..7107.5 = 3.6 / 148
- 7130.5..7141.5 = 6.1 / 108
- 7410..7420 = 0.0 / 327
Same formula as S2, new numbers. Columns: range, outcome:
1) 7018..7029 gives 218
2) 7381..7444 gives 327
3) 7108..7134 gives 147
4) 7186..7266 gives 183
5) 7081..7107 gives 153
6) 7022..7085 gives 210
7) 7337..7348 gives 298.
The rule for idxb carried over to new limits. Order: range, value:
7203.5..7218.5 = 159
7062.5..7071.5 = 166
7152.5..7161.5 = 136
